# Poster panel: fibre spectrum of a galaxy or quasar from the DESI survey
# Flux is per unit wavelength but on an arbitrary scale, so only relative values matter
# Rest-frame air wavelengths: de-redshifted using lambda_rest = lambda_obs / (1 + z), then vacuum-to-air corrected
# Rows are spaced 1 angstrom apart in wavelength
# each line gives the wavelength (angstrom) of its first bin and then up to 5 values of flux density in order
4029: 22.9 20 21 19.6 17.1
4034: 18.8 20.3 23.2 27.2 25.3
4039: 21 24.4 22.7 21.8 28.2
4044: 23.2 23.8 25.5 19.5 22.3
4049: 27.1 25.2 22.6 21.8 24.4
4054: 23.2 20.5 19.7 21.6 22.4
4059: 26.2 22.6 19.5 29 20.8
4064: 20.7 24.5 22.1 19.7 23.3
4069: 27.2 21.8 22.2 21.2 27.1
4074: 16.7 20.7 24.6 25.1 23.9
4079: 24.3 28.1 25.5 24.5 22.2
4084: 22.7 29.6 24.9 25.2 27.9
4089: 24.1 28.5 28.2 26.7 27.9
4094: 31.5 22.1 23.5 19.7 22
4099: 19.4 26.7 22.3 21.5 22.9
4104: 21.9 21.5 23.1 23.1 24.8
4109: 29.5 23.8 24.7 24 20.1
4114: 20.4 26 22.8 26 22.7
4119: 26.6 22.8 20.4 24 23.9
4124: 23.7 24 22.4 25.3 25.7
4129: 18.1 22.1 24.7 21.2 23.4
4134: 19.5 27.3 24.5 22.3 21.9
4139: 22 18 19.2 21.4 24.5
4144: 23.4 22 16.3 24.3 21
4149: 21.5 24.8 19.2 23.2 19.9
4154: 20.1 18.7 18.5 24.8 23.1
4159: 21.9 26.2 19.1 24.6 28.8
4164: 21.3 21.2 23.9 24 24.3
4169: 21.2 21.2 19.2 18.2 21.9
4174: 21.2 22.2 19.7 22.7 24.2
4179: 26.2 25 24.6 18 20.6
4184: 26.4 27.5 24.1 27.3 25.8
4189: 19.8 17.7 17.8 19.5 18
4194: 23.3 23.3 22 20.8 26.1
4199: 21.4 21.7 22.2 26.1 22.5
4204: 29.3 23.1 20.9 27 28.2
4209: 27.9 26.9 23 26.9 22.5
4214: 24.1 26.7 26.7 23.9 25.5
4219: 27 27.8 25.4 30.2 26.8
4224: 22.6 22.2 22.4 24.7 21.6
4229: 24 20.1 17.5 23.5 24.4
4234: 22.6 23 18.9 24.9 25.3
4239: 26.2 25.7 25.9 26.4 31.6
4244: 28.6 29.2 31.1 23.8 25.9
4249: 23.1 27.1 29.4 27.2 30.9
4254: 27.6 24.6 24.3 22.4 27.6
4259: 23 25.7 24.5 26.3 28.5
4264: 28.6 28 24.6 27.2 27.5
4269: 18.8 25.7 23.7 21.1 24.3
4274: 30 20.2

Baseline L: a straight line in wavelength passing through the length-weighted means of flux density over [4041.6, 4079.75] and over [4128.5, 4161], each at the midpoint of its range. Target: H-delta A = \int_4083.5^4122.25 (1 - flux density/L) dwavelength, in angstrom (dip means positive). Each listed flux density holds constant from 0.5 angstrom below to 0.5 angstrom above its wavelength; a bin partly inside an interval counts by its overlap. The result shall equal -3.10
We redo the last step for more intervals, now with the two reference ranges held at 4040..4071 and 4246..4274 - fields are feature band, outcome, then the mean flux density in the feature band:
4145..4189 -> 3.8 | 22.5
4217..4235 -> 1.0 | 24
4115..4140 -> 0.9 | 23.2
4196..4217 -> 0.4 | 24.6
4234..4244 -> 0.1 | 25.4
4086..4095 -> -1.3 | 27.1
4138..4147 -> 1.2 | 21.1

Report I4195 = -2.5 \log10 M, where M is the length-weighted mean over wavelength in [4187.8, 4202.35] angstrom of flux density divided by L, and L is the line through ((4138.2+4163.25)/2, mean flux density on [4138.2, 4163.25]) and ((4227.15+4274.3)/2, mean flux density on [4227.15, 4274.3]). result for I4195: 0.09 mag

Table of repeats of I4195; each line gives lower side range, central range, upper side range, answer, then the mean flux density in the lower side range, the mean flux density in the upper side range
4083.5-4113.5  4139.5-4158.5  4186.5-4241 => 0.14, 24.5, 23.8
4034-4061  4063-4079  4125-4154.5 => 0.01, 23.1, 22.1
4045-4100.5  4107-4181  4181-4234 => 0.05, 23.8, 23.7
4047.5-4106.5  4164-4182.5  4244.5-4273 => 0.13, 23.7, 25.9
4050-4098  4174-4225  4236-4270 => 0.07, 23.9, 26.3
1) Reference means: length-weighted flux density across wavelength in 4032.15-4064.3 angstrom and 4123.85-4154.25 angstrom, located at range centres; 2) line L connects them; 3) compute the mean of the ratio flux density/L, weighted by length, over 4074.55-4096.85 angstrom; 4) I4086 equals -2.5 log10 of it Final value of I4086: -0.131 mag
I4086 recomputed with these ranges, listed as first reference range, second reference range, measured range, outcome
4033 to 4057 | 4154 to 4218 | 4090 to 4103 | -0.06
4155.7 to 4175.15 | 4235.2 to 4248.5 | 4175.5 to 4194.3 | 0.04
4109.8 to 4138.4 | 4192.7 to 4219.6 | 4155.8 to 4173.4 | 0.06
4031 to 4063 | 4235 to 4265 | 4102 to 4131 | 0.03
